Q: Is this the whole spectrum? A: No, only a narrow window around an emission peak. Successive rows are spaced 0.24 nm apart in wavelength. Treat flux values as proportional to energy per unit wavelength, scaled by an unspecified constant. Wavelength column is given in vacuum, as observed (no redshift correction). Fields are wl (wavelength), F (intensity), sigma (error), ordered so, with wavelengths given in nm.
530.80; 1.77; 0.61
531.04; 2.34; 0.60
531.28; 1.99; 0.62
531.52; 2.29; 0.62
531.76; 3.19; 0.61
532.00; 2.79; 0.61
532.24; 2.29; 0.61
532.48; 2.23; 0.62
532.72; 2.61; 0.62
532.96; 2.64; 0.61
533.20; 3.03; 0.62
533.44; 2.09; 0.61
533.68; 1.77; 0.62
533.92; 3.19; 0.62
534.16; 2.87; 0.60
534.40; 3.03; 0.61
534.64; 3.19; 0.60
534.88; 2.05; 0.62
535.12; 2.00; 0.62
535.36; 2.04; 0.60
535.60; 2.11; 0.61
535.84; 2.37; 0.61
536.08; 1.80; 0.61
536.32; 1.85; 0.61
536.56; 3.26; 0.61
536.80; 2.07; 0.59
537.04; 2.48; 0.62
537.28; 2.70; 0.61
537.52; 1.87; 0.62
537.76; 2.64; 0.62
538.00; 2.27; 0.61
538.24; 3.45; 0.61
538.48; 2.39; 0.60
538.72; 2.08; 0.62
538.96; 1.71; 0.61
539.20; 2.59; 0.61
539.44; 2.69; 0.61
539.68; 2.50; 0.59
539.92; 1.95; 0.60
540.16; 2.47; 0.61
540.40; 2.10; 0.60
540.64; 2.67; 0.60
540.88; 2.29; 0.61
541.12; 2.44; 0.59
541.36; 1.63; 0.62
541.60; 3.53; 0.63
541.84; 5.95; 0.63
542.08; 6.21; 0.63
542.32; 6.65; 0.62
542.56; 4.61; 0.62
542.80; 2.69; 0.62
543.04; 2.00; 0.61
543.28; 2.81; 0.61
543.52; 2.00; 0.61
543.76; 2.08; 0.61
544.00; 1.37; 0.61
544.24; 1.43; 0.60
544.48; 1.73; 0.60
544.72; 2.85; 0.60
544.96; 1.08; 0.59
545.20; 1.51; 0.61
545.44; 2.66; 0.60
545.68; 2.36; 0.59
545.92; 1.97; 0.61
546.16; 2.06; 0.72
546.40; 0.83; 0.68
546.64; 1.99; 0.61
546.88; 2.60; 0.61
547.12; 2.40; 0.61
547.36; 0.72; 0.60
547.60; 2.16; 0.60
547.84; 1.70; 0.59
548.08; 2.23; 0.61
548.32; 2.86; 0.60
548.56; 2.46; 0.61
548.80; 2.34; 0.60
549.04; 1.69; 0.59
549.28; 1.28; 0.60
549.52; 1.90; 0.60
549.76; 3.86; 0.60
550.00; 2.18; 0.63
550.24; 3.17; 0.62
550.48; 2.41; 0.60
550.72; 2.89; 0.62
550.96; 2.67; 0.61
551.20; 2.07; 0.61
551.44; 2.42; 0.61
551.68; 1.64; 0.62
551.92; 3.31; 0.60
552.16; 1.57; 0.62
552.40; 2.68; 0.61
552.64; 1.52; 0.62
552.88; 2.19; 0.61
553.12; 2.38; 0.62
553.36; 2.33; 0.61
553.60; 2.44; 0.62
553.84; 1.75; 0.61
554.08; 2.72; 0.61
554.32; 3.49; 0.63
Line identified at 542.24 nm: [O II]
